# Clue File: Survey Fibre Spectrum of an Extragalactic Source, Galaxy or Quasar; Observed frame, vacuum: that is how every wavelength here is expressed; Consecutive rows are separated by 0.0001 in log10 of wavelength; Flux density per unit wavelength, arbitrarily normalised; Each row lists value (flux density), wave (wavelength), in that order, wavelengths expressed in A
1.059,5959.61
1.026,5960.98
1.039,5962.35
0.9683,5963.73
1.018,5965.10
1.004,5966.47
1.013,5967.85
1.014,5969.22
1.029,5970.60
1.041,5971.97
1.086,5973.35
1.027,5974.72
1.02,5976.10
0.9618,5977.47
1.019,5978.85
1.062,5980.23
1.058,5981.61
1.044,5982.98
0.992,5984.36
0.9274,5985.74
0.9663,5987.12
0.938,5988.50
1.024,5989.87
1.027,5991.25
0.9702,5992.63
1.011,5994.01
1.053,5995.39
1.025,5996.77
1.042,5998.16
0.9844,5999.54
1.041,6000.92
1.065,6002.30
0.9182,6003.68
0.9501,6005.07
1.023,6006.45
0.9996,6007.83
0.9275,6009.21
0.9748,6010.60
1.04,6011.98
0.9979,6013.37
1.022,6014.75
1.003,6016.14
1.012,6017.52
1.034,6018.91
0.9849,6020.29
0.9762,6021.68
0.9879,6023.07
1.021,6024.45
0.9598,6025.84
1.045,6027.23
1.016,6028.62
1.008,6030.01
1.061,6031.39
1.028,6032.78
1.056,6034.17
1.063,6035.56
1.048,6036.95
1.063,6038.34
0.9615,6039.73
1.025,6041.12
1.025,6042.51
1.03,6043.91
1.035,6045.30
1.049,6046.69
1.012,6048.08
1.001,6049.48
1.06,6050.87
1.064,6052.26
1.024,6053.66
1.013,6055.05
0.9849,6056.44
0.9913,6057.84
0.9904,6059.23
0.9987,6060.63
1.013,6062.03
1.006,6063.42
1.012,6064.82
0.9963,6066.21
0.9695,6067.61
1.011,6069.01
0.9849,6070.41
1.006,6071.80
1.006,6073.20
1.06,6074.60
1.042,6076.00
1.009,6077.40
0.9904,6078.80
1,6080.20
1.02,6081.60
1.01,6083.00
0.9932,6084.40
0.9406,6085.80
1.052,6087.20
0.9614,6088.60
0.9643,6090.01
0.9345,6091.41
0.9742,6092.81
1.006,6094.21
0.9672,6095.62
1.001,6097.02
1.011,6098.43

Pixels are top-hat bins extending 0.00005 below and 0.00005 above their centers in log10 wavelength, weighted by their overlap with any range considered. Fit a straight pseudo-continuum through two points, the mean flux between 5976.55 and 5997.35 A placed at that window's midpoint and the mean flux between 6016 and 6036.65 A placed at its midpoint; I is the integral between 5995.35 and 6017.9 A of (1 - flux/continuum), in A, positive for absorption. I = 0.2 A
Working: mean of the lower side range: 1.01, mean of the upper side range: 1.02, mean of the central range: 1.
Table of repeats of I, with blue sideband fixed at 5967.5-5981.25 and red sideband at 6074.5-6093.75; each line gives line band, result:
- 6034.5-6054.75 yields -0.5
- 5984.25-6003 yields 0.3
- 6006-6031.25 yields 0.3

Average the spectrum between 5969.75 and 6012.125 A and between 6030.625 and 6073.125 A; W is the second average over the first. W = 1.01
